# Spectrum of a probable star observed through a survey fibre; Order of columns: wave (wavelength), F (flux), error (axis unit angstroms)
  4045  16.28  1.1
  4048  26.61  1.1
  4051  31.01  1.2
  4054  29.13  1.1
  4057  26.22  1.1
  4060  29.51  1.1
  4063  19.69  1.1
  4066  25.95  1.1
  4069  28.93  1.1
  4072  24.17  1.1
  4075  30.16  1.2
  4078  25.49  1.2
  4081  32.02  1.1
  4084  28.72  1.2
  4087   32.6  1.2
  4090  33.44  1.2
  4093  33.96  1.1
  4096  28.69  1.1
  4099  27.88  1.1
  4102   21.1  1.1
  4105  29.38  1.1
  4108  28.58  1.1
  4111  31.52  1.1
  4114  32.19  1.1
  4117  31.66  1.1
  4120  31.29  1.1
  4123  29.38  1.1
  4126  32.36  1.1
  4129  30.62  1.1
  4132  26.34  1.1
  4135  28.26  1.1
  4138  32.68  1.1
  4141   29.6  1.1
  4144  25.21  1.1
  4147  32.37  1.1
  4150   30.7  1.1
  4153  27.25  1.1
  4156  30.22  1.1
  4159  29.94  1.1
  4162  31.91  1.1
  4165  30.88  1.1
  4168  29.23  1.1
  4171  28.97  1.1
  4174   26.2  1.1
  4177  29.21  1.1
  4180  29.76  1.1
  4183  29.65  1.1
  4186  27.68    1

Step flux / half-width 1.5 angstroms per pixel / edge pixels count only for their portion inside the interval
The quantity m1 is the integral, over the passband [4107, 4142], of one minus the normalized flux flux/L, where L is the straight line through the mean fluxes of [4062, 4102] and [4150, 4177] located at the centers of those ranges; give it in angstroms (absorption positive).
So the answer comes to -1.79 angstroms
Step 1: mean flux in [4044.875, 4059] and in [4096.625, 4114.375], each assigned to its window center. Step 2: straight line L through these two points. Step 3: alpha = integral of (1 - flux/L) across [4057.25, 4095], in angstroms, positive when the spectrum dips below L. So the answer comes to -1.5 angstroms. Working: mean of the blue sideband 26.9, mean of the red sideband 28.2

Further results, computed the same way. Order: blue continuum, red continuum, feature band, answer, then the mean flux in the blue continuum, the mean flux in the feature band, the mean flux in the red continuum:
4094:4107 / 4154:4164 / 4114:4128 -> -1.5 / 27.1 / 31.3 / 30.5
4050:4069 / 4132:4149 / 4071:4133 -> -3.2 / 27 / 29.7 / 29.4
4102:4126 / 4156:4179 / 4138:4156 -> 0.2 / 30.1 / 29.4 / 29.5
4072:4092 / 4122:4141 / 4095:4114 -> 1.1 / 30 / 28.2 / 29.9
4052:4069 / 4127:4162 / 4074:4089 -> -1.5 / 26.5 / 29.9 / 29.5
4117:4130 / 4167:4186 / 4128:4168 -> 0.4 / 31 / 29.7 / 28.7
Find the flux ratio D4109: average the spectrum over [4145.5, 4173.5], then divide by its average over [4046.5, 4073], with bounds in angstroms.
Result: 1.1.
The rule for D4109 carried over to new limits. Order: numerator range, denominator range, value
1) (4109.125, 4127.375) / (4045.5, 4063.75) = 1.17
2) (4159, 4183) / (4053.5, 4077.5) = 1.11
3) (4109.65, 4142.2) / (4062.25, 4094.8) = 1.06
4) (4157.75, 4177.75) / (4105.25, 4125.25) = 0.96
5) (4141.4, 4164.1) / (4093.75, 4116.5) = 1.03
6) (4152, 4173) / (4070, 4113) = 1.02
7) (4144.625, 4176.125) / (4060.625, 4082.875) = 1.11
